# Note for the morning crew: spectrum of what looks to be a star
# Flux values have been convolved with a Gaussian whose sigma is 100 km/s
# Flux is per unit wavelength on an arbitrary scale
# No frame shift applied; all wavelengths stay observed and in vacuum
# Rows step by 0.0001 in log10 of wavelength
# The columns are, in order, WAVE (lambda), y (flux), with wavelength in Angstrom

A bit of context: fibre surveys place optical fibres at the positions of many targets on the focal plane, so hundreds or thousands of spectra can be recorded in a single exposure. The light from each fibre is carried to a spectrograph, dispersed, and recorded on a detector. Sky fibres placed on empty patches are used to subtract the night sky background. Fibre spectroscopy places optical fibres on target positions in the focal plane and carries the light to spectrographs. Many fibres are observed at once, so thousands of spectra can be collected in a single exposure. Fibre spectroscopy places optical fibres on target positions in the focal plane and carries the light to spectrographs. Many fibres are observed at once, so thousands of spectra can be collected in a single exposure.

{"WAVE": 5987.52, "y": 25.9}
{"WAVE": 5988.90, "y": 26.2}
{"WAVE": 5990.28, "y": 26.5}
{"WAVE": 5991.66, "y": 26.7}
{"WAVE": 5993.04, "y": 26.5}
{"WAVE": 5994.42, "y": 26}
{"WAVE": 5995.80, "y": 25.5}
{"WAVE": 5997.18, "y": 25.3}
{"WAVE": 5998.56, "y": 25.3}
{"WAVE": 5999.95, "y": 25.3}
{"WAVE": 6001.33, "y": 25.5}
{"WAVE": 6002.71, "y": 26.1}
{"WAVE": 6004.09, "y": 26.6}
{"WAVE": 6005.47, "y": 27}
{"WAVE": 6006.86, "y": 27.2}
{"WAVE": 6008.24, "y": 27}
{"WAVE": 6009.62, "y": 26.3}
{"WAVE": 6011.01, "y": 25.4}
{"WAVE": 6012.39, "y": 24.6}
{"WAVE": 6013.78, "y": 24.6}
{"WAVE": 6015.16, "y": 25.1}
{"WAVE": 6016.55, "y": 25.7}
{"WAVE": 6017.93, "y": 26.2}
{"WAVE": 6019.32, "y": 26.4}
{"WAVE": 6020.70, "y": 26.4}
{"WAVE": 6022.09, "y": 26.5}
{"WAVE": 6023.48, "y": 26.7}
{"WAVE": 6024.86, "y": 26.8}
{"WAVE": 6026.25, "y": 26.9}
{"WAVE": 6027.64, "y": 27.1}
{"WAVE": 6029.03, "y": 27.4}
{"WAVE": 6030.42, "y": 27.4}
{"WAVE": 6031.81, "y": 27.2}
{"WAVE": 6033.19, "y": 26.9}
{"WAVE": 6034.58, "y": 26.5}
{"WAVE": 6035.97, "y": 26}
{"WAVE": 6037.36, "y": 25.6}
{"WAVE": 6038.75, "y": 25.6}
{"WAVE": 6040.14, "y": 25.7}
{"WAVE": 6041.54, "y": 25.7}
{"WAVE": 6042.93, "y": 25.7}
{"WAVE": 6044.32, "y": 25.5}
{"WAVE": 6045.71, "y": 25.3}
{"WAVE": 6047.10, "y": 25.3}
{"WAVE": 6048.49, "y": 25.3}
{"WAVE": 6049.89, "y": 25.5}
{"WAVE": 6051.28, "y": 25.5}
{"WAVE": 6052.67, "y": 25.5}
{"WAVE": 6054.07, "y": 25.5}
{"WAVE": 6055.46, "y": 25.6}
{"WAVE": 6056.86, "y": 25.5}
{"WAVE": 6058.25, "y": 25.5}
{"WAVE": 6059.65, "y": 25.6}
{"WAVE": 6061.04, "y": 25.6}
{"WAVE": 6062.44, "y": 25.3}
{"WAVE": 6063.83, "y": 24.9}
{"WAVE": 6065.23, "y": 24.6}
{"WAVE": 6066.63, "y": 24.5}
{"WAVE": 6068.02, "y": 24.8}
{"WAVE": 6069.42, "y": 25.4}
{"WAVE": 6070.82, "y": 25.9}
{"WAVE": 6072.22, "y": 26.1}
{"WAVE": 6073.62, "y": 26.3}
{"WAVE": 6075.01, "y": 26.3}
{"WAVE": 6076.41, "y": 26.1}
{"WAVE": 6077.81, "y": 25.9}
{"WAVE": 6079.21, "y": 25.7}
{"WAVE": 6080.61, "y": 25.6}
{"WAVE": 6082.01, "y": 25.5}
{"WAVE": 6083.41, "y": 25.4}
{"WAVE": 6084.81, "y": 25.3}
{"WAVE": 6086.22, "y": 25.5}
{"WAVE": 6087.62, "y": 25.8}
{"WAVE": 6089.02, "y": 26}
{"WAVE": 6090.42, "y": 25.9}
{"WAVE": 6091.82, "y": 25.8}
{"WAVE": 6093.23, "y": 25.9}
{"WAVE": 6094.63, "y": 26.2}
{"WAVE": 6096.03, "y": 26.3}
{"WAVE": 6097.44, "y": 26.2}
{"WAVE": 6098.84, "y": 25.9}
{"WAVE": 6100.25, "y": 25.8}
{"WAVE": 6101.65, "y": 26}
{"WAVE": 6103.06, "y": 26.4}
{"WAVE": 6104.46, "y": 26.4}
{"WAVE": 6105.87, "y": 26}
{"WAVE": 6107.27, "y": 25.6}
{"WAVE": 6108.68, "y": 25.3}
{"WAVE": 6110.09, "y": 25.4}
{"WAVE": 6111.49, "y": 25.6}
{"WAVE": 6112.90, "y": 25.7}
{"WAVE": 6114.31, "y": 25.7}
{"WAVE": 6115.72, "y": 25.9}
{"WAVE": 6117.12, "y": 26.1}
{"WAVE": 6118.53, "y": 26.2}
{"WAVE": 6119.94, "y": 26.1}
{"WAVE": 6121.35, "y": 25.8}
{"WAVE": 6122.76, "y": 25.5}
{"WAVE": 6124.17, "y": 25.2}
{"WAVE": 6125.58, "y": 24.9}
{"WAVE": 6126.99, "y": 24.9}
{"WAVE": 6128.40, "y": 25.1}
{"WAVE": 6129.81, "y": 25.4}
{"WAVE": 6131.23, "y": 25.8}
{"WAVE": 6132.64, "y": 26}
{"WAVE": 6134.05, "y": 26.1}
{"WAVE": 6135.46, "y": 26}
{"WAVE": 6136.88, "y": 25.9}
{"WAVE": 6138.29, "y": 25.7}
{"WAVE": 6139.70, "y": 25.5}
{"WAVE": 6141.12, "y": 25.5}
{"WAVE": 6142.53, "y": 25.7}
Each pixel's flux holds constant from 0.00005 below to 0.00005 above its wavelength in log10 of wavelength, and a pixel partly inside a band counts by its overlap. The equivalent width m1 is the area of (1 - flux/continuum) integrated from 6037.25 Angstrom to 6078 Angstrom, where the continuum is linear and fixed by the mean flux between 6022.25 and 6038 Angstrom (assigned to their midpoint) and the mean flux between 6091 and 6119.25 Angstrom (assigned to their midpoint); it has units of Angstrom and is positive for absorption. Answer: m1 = 1.5 Angstrom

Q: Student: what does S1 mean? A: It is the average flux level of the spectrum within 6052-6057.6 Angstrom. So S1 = 25.5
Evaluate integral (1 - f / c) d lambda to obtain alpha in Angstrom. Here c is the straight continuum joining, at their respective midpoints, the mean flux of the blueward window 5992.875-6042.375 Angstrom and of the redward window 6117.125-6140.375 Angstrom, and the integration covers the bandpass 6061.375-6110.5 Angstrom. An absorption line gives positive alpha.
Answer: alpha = 0.24 Angstrom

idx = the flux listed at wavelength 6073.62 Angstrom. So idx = 26.3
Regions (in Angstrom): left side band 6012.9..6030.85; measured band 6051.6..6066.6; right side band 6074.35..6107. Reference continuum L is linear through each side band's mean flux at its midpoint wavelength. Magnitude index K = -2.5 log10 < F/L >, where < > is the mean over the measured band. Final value 0.03 mag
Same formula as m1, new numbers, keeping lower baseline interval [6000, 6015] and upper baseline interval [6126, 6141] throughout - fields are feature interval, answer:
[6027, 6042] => -0.3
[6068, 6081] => 0.0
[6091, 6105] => -0.2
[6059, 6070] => 0.3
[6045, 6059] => 0.2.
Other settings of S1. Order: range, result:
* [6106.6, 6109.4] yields 25.4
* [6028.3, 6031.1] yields 27.4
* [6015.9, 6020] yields 26.1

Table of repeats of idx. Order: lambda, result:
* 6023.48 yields 26.7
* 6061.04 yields 25.6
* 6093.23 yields 25.9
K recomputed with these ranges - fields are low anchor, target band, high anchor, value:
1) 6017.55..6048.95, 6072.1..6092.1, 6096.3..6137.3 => 0.007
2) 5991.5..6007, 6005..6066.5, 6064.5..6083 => -0.005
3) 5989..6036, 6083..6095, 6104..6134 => 0.003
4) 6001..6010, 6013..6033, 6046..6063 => -0.011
